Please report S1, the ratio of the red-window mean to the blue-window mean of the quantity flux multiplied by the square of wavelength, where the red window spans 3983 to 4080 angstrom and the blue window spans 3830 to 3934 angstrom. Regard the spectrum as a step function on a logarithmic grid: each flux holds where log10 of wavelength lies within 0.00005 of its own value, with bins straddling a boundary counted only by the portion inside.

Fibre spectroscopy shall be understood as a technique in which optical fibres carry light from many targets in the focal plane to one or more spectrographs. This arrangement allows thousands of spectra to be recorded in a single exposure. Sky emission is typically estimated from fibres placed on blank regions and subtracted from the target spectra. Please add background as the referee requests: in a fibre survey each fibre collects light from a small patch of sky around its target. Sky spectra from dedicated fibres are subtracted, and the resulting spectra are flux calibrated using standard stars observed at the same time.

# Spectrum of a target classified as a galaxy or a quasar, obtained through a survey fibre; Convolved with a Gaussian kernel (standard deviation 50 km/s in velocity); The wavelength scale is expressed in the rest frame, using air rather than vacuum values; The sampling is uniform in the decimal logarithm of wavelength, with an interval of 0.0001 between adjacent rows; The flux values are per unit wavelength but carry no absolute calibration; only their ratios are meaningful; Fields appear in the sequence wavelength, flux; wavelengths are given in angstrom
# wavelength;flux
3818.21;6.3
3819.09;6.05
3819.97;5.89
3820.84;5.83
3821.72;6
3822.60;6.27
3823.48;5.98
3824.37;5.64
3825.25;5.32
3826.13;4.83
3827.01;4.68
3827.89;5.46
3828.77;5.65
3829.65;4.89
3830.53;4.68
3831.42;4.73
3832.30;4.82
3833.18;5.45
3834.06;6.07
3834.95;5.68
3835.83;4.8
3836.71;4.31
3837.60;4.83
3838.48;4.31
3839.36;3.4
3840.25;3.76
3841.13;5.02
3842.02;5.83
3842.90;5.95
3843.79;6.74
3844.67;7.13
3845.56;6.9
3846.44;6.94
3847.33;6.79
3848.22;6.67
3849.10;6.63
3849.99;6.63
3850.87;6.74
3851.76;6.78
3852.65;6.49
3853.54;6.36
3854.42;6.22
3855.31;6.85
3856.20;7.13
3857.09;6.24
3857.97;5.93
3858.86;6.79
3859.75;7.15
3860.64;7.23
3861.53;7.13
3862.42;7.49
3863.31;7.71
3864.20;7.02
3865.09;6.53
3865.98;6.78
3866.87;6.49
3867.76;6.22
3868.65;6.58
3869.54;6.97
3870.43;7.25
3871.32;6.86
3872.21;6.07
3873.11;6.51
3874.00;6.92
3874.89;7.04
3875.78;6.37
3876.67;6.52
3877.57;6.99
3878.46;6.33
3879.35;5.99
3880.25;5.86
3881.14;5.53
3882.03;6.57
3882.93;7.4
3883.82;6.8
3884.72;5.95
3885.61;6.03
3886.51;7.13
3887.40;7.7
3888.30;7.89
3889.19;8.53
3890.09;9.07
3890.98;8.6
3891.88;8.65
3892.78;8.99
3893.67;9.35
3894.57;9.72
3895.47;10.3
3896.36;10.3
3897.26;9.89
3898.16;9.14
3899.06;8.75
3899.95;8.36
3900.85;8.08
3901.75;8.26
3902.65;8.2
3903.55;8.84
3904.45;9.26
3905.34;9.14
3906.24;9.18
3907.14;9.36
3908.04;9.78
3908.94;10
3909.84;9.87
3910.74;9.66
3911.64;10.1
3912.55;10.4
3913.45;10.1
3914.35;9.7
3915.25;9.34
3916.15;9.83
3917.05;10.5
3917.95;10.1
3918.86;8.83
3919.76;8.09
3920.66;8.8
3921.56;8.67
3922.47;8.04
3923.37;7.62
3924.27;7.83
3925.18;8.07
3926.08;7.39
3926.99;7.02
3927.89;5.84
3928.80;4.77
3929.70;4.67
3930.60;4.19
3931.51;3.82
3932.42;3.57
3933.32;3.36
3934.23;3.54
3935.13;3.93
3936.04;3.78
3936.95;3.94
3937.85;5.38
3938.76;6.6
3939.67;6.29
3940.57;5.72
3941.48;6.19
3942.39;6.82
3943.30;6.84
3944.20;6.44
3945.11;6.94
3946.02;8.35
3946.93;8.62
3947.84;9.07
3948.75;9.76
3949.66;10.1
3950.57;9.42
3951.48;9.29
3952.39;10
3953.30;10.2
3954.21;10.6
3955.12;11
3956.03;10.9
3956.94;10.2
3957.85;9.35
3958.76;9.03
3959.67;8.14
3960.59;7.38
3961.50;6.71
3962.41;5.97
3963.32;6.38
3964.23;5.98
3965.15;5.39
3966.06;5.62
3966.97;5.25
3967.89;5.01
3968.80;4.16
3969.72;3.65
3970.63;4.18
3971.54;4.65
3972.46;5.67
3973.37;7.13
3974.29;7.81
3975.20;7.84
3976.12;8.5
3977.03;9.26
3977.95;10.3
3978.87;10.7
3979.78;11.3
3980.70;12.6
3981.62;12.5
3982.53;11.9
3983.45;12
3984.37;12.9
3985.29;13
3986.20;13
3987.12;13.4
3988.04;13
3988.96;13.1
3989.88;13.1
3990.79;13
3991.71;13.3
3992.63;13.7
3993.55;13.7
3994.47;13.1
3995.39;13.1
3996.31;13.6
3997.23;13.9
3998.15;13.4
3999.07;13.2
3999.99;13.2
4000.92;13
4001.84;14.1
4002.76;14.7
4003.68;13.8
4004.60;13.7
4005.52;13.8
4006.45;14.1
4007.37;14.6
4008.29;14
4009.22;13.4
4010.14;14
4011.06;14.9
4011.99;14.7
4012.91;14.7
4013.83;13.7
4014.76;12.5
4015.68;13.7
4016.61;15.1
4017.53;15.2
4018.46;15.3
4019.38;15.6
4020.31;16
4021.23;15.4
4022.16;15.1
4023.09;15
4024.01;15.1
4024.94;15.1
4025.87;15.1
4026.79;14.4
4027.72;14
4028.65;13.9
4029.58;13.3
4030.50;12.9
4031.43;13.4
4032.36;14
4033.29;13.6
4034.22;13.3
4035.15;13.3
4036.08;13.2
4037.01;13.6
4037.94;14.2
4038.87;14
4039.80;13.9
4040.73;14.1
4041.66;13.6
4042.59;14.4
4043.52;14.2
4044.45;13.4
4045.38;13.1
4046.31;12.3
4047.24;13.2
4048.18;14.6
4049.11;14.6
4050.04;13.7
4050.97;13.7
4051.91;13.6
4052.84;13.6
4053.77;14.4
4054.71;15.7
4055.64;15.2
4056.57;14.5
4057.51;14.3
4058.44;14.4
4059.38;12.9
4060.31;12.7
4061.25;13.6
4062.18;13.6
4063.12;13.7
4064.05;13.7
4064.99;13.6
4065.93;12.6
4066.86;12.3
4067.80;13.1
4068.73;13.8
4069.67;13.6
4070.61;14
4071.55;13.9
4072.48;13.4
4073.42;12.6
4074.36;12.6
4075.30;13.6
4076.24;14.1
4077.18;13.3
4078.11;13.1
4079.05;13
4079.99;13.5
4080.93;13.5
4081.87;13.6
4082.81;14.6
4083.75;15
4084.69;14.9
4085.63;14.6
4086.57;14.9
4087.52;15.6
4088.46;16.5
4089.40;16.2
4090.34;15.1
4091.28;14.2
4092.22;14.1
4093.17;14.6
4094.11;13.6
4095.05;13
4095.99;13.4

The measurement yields 2.06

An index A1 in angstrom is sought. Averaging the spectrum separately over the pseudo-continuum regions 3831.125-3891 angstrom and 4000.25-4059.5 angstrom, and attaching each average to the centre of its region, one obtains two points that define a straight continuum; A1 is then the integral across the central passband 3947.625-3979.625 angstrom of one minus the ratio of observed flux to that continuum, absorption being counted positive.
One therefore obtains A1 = 9.2 angstrom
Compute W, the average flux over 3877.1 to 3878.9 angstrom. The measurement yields 6.64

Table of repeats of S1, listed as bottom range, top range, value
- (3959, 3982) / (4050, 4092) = 2.01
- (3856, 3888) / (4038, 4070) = 2.25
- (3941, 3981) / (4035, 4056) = 1.83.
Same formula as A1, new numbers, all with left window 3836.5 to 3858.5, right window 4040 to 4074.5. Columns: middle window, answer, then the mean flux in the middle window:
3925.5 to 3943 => 7.7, 5.13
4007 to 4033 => -4.4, 14.4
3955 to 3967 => 3.0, 7.66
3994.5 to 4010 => -2.7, 13.7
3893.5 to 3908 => -2.1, 9.15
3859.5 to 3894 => 0.2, 7.08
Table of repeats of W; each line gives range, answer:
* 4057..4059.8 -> 13.9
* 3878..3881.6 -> 5.95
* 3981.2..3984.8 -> 12.3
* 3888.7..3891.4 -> 8.74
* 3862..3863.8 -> 7.58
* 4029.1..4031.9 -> 13.2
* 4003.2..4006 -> 13.8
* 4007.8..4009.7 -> 13.7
